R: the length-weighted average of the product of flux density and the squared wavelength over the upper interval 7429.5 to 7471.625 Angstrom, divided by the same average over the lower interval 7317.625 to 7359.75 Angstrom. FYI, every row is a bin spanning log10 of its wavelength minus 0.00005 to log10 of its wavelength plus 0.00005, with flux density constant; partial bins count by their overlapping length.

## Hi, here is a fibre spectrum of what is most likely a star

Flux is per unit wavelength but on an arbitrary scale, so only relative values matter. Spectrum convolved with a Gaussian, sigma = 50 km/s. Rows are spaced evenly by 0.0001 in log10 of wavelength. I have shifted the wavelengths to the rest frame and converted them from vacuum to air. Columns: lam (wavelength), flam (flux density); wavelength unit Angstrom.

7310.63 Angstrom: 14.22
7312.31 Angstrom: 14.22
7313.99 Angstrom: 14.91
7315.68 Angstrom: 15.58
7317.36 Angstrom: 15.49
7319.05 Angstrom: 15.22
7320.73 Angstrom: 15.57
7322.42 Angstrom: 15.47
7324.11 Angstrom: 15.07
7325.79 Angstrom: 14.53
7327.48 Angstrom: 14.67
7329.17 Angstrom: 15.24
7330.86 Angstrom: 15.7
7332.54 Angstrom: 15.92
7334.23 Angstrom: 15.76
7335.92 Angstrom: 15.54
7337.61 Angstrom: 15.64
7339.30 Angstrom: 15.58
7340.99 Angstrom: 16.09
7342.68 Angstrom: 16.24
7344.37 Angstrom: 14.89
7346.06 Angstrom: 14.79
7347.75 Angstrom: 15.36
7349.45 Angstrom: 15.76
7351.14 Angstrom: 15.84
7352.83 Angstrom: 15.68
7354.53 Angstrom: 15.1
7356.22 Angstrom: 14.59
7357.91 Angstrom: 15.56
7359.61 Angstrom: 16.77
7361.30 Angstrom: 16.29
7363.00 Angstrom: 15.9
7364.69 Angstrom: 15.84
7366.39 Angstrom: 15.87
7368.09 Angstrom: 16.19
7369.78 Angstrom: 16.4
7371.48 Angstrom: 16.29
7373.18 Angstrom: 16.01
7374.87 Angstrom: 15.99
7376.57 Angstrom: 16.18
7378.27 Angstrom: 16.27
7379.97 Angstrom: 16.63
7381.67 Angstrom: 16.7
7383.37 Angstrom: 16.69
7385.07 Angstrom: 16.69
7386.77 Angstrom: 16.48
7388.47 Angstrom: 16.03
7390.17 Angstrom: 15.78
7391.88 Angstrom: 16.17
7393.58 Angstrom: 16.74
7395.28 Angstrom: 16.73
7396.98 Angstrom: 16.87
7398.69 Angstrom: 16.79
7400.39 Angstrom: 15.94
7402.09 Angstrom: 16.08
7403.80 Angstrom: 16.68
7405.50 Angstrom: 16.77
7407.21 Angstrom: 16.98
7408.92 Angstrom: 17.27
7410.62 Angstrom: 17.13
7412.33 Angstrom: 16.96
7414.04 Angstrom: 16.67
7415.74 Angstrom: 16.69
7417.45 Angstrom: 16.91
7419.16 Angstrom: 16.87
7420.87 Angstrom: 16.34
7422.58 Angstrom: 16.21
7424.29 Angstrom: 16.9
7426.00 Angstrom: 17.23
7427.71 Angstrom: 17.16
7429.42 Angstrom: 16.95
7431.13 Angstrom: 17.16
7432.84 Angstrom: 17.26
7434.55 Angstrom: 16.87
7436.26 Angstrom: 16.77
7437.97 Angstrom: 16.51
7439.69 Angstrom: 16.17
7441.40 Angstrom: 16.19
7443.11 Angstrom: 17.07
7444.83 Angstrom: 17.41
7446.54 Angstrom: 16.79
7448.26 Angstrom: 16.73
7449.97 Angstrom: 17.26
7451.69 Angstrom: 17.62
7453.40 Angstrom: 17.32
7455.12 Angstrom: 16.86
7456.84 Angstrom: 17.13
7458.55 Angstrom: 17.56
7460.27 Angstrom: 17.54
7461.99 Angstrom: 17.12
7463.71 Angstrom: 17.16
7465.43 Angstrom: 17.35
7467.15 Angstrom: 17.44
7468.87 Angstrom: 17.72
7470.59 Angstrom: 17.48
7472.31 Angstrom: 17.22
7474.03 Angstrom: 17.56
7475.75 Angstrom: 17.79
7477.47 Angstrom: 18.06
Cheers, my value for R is 1.14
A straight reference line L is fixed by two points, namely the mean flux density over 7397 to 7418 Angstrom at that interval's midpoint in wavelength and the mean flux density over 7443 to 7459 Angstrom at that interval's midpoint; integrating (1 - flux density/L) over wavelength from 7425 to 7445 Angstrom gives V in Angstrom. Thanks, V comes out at 0.2 Angstrom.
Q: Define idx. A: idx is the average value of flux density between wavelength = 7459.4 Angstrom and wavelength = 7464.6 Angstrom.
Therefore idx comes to 17.3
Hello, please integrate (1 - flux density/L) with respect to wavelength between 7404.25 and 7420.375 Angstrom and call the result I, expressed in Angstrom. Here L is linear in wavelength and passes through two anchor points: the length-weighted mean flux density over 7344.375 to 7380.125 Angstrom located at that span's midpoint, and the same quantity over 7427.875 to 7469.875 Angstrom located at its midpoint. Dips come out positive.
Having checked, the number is -0.3 Angstrom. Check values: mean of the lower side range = 15.8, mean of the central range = 16.9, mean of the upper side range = 17.1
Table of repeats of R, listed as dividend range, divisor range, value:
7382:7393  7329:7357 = 1.06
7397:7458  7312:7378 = 1.10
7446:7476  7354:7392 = 1.10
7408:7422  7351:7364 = 1.09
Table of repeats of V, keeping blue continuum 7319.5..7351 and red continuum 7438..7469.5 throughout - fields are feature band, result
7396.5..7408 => -0.1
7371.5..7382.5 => -0.2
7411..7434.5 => -0.3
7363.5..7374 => -0.1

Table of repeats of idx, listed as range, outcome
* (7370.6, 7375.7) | 16.1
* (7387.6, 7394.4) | 16.2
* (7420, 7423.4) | 16.3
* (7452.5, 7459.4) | 17.2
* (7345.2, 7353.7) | 15.5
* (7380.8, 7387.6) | 16.6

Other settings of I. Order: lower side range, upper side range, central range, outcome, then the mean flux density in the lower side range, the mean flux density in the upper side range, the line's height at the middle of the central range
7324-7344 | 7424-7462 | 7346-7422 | -0.40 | 15.5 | 17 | 16.2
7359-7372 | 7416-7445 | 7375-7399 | -0.11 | 16.2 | 16.8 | 16.4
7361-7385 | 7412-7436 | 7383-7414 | -0.08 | 16.2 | 16.9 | 16.6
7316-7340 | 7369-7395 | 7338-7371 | 0.27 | 15.4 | 16.3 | 15.9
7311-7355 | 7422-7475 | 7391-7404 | -0.13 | 15.4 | 17.1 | 16.3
